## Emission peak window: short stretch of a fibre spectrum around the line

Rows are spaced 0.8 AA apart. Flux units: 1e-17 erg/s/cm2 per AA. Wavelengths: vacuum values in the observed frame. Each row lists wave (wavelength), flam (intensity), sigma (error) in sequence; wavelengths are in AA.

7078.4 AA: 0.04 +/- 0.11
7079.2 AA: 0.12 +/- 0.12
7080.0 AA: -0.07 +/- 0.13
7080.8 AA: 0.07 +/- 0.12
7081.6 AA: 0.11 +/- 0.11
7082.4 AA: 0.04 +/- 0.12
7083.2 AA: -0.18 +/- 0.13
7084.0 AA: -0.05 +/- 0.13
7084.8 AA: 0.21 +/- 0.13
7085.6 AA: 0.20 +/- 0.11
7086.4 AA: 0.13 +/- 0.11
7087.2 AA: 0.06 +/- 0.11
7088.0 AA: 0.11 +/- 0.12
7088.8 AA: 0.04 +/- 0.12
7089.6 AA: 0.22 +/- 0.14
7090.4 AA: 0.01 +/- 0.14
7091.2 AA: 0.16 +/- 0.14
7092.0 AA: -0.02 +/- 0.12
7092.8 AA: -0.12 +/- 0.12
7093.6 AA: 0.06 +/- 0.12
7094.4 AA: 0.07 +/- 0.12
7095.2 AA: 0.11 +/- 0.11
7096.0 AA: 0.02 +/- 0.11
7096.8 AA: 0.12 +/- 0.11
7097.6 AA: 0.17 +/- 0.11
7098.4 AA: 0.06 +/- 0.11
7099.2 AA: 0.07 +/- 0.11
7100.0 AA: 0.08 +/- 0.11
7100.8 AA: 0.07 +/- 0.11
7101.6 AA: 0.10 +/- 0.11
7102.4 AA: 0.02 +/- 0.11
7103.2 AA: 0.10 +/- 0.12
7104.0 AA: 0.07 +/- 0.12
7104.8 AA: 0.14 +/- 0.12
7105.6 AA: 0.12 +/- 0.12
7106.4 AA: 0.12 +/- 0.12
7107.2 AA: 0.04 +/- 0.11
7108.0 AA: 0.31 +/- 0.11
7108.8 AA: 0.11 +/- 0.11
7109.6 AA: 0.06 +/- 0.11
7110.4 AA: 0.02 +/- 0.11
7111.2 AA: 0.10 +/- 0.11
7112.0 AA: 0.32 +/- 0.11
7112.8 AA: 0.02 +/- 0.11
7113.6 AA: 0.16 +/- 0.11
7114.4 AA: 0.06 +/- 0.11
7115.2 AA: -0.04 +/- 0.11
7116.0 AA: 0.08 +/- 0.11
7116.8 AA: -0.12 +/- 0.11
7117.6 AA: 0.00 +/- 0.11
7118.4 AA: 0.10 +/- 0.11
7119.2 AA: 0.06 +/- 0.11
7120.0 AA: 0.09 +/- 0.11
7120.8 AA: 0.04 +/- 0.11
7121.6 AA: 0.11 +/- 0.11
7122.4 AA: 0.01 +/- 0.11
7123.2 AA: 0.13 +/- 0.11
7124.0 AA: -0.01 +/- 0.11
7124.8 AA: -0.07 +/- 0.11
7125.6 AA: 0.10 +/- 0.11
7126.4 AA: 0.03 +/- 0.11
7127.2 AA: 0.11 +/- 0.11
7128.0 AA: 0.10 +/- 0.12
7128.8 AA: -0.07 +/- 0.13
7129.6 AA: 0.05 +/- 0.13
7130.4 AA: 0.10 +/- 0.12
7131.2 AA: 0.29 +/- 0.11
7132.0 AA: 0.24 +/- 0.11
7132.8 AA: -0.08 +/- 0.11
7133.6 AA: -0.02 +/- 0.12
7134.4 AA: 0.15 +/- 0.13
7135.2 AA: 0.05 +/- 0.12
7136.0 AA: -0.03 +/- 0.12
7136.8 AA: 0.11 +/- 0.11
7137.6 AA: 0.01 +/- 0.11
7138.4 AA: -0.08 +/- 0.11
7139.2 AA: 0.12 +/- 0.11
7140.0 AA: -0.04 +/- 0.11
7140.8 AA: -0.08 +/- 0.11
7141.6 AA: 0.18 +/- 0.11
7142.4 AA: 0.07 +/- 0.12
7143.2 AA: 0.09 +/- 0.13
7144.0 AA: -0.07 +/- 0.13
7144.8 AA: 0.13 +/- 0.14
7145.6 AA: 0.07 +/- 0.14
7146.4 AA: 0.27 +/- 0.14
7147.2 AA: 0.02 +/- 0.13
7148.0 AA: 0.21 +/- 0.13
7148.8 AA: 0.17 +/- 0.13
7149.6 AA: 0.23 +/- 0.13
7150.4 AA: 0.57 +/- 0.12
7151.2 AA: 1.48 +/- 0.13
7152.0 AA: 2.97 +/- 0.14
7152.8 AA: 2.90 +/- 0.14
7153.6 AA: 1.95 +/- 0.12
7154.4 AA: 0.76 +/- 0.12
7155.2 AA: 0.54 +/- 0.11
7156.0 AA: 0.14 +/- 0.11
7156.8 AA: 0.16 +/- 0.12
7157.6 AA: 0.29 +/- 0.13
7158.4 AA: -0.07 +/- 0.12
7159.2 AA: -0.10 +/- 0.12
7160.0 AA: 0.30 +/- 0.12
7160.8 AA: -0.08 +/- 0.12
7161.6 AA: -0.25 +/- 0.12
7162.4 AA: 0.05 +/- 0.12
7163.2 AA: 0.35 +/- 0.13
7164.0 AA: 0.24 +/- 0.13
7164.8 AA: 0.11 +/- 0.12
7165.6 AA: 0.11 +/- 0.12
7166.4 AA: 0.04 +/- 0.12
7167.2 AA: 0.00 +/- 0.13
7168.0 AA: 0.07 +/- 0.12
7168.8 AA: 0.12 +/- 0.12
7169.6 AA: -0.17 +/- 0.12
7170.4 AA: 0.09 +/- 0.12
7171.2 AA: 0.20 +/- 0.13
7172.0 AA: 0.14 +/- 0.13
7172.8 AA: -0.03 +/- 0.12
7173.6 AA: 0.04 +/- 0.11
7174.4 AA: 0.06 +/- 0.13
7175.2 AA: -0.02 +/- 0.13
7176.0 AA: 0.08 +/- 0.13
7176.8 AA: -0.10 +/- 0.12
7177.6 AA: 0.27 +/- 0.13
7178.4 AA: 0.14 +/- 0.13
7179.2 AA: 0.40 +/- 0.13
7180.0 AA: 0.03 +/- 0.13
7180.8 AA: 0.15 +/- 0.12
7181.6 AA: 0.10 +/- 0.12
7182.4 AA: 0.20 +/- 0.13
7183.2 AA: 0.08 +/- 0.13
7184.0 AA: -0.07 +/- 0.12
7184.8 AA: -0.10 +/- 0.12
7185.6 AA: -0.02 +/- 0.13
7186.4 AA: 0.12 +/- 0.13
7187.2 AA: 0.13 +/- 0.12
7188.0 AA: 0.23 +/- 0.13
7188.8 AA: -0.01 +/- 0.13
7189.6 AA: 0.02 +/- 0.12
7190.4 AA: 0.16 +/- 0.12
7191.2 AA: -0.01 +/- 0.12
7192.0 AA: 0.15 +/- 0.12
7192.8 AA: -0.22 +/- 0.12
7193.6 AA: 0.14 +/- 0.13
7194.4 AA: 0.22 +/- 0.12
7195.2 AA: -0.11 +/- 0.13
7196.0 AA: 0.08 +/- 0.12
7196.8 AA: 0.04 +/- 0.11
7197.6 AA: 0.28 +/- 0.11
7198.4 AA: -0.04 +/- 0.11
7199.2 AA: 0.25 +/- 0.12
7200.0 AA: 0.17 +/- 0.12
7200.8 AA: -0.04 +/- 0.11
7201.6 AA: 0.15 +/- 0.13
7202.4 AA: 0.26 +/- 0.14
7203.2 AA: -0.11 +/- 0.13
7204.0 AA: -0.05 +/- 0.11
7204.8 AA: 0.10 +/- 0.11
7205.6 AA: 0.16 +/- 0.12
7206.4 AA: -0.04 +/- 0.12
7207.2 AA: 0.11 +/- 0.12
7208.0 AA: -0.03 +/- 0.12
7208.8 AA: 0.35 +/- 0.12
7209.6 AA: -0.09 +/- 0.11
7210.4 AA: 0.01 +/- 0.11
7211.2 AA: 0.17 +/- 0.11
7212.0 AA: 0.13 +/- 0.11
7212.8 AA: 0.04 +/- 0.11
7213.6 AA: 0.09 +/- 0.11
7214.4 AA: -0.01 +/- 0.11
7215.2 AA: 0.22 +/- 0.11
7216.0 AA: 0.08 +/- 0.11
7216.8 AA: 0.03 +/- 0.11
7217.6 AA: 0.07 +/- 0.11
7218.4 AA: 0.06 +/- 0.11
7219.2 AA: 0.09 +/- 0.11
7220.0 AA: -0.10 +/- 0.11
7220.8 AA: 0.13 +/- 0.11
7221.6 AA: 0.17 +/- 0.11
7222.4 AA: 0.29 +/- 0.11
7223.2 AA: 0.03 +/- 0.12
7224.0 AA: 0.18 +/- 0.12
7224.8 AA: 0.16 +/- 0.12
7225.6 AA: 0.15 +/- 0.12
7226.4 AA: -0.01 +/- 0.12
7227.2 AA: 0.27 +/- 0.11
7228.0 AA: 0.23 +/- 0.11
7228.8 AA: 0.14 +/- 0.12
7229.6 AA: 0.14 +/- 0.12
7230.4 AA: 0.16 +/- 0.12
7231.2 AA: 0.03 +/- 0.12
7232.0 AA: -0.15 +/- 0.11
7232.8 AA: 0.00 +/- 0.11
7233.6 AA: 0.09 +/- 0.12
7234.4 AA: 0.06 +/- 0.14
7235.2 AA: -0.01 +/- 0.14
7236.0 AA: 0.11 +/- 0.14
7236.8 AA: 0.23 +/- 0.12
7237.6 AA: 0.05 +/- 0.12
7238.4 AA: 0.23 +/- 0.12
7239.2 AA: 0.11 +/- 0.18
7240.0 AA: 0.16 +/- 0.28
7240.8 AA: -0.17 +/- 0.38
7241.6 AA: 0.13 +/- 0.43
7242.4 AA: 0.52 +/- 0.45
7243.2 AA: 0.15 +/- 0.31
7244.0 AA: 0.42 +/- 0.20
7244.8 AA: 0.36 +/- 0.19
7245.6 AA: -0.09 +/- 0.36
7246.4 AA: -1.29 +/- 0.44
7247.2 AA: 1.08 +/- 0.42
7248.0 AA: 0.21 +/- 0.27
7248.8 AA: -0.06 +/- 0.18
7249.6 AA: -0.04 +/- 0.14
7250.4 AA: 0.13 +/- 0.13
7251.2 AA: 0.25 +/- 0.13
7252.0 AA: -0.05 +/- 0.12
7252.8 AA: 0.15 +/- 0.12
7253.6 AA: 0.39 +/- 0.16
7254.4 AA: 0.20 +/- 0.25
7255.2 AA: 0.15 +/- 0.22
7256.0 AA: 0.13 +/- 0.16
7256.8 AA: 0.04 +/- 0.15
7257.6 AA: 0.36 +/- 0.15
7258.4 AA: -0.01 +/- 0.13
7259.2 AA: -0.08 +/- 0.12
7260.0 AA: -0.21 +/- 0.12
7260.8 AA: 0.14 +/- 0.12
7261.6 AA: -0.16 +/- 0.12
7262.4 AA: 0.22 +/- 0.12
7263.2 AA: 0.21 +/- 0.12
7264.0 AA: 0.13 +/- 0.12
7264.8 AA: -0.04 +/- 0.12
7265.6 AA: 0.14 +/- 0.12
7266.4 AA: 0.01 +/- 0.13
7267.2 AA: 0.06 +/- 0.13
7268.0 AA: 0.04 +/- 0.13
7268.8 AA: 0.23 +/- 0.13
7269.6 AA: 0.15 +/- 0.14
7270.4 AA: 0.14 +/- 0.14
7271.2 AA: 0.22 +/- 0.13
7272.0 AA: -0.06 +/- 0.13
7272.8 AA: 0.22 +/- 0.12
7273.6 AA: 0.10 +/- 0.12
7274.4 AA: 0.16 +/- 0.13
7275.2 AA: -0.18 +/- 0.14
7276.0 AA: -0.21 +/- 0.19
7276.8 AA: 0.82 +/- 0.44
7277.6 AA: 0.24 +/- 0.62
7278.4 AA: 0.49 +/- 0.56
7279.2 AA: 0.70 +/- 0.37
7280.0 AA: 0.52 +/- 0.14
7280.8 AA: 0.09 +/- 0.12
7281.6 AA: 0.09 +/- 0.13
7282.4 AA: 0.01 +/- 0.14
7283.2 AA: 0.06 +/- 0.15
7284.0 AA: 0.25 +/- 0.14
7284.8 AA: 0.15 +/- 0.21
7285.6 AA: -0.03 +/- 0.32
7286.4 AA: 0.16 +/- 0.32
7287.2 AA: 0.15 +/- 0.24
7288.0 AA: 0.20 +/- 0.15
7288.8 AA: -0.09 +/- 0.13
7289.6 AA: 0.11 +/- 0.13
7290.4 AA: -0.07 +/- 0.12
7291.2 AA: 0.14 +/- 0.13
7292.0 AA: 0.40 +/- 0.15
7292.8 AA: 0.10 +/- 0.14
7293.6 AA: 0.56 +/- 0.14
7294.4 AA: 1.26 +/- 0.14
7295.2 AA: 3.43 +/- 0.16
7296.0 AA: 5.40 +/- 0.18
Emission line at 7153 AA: H-beta 4861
